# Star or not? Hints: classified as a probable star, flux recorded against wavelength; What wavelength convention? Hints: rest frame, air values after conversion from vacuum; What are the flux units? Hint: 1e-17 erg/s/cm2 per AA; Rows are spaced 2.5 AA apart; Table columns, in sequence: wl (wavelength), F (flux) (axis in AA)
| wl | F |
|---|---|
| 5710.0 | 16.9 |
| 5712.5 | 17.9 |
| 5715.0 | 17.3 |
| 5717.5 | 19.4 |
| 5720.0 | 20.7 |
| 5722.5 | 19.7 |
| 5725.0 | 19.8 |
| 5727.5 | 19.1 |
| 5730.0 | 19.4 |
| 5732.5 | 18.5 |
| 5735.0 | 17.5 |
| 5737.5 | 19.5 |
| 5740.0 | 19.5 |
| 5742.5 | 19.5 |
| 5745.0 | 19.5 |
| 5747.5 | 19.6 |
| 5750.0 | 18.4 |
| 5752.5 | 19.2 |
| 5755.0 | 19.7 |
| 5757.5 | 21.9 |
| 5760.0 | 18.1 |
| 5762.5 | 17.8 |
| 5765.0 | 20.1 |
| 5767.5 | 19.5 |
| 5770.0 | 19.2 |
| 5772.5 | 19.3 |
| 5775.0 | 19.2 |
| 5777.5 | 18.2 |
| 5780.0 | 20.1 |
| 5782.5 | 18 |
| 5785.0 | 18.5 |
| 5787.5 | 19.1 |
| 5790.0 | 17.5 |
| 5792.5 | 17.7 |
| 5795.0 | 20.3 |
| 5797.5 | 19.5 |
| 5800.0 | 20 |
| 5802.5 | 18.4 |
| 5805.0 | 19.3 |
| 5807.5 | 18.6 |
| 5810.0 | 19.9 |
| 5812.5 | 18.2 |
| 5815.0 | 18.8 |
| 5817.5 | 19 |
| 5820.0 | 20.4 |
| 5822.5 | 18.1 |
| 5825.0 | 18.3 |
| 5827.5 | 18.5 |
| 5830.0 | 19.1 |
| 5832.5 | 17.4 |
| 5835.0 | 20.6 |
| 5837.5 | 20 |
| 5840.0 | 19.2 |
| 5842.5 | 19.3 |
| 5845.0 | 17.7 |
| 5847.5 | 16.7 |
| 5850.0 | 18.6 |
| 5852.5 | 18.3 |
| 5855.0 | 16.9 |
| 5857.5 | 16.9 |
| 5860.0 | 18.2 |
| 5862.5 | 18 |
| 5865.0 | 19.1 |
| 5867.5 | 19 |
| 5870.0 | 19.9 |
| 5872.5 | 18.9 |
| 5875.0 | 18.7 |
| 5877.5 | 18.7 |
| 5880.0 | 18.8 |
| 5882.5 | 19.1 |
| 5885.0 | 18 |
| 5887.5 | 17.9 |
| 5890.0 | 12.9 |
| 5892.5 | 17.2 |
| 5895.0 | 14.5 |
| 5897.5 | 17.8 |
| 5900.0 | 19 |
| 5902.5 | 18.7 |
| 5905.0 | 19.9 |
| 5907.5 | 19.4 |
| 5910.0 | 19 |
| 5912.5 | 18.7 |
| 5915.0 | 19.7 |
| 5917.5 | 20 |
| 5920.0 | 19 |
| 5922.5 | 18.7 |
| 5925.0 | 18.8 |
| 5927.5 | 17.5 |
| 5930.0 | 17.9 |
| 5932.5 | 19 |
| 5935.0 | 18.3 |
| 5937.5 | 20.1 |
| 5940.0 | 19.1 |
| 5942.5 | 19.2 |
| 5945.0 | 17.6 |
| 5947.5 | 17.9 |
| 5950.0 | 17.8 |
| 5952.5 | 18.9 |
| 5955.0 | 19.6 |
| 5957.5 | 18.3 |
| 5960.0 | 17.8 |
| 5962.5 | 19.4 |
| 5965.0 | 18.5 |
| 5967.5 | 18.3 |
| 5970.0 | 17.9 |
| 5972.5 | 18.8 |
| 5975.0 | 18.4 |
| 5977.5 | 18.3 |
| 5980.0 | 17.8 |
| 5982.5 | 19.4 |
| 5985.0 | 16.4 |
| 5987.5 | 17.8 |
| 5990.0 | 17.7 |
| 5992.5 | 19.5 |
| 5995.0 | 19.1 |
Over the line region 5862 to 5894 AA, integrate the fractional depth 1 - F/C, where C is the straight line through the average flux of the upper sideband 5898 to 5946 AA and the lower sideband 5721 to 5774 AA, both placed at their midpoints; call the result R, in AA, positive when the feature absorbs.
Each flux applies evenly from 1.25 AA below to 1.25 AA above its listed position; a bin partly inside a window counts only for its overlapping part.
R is 1.5 AA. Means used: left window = 19.3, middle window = 18.1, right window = 18.9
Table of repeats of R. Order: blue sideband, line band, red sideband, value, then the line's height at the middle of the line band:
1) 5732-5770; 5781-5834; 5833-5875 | 0.2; 18.9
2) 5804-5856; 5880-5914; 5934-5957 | 1.5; 18.7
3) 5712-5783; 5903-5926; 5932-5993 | -0.8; 18.6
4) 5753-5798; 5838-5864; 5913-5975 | 1.2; 18.9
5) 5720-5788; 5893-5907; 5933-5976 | 0.6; 18.8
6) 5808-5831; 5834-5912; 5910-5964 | 2.3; 18.8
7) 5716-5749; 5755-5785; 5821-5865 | -0.3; 19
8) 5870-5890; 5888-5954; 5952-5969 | 0.6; 18.5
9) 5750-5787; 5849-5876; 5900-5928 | 1.0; 19.1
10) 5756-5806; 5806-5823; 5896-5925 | 0.0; 19.1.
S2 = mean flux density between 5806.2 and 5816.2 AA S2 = 18.9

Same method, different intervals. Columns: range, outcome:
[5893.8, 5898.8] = 16.2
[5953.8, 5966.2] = 18.7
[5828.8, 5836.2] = 19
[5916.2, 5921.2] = 19.5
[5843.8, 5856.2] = 17.6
